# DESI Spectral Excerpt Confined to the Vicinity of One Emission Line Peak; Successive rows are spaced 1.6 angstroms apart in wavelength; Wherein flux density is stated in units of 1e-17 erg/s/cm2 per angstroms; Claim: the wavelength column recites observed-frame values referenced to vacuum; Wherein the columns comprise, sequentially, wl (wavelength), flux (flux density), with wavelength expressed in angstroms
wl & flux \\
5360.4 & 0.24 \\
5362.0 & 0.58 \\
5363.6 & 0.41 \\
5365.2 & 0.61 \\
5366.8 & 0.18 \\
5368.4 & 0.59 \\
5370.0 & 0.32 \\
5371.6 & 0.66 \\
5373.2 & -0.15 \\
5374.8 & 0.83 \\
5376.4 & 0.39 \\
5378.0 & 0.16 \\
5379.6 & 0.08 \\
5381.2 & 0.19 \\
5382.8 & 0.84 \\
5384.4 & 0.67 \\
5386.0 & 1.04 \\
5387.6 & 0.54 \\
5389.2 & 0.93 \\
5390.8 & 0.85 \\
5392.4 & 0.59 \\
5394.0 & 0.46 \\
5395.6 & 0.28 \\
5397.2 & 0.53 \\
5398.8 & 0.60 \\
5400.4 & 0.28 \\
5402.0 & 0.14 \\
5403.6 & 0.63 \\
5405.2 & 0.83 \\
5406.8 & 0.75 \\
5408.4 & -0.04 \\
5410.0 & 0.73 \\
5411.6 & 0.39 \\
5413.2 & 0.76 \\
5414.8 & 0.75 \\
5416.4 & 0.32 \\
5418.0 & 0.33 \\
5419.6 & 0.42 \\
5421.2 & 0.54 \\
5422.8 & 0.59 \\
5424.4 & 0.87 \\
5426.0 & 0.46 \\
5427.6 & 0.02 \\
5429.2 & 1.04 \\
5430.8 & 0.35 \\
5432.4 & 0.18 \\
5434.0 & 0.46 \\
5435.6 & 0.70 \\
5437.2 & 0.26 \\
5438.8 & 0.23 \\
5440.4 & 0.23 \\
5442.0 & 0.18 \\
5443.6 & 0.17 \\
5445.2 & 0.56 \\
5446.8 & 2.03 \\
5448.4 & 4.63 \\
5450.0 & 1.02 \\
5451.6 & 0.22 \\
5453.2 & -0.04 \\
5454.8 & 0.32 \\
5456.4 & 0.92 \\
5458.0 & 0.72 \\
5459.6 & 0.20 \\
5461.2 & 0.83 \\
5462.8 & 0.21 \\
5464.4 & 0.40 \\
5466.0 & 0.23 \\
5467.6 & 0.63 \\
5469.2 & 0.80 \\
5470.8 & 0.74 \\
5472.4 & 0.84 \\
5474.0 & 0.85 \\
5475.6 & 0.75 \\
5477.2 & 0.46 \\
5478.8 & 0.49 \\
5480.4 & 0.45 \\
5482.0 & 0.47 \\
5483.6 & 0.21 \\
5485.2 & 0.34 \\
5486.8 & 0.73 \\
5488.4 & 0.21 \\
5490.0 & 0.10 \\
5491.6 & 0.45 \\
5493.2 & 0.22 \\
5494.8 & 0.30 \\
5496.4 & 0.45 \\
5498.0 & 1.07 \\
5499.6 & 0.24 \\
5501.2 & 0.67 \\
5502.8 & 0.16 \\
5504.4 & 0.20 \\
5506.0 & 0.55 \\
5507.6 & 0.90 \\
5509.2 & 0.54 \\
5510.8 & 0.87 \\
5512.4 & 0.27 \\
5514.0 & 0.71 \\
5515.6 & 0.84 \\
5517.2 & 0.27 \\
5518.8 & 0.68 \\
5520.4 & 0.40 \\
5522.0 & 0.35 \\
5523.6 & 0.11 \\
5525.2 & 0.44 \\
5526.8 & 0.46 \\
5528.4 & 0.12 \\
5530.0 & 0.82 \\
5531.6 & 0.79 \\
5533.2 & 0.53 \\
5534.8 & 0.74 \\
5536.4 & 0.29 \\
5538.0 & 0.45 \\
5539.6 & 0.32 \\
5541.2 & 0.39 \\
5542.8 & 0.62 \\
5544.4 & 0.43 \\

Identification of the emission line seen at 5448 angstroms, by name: H-beta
